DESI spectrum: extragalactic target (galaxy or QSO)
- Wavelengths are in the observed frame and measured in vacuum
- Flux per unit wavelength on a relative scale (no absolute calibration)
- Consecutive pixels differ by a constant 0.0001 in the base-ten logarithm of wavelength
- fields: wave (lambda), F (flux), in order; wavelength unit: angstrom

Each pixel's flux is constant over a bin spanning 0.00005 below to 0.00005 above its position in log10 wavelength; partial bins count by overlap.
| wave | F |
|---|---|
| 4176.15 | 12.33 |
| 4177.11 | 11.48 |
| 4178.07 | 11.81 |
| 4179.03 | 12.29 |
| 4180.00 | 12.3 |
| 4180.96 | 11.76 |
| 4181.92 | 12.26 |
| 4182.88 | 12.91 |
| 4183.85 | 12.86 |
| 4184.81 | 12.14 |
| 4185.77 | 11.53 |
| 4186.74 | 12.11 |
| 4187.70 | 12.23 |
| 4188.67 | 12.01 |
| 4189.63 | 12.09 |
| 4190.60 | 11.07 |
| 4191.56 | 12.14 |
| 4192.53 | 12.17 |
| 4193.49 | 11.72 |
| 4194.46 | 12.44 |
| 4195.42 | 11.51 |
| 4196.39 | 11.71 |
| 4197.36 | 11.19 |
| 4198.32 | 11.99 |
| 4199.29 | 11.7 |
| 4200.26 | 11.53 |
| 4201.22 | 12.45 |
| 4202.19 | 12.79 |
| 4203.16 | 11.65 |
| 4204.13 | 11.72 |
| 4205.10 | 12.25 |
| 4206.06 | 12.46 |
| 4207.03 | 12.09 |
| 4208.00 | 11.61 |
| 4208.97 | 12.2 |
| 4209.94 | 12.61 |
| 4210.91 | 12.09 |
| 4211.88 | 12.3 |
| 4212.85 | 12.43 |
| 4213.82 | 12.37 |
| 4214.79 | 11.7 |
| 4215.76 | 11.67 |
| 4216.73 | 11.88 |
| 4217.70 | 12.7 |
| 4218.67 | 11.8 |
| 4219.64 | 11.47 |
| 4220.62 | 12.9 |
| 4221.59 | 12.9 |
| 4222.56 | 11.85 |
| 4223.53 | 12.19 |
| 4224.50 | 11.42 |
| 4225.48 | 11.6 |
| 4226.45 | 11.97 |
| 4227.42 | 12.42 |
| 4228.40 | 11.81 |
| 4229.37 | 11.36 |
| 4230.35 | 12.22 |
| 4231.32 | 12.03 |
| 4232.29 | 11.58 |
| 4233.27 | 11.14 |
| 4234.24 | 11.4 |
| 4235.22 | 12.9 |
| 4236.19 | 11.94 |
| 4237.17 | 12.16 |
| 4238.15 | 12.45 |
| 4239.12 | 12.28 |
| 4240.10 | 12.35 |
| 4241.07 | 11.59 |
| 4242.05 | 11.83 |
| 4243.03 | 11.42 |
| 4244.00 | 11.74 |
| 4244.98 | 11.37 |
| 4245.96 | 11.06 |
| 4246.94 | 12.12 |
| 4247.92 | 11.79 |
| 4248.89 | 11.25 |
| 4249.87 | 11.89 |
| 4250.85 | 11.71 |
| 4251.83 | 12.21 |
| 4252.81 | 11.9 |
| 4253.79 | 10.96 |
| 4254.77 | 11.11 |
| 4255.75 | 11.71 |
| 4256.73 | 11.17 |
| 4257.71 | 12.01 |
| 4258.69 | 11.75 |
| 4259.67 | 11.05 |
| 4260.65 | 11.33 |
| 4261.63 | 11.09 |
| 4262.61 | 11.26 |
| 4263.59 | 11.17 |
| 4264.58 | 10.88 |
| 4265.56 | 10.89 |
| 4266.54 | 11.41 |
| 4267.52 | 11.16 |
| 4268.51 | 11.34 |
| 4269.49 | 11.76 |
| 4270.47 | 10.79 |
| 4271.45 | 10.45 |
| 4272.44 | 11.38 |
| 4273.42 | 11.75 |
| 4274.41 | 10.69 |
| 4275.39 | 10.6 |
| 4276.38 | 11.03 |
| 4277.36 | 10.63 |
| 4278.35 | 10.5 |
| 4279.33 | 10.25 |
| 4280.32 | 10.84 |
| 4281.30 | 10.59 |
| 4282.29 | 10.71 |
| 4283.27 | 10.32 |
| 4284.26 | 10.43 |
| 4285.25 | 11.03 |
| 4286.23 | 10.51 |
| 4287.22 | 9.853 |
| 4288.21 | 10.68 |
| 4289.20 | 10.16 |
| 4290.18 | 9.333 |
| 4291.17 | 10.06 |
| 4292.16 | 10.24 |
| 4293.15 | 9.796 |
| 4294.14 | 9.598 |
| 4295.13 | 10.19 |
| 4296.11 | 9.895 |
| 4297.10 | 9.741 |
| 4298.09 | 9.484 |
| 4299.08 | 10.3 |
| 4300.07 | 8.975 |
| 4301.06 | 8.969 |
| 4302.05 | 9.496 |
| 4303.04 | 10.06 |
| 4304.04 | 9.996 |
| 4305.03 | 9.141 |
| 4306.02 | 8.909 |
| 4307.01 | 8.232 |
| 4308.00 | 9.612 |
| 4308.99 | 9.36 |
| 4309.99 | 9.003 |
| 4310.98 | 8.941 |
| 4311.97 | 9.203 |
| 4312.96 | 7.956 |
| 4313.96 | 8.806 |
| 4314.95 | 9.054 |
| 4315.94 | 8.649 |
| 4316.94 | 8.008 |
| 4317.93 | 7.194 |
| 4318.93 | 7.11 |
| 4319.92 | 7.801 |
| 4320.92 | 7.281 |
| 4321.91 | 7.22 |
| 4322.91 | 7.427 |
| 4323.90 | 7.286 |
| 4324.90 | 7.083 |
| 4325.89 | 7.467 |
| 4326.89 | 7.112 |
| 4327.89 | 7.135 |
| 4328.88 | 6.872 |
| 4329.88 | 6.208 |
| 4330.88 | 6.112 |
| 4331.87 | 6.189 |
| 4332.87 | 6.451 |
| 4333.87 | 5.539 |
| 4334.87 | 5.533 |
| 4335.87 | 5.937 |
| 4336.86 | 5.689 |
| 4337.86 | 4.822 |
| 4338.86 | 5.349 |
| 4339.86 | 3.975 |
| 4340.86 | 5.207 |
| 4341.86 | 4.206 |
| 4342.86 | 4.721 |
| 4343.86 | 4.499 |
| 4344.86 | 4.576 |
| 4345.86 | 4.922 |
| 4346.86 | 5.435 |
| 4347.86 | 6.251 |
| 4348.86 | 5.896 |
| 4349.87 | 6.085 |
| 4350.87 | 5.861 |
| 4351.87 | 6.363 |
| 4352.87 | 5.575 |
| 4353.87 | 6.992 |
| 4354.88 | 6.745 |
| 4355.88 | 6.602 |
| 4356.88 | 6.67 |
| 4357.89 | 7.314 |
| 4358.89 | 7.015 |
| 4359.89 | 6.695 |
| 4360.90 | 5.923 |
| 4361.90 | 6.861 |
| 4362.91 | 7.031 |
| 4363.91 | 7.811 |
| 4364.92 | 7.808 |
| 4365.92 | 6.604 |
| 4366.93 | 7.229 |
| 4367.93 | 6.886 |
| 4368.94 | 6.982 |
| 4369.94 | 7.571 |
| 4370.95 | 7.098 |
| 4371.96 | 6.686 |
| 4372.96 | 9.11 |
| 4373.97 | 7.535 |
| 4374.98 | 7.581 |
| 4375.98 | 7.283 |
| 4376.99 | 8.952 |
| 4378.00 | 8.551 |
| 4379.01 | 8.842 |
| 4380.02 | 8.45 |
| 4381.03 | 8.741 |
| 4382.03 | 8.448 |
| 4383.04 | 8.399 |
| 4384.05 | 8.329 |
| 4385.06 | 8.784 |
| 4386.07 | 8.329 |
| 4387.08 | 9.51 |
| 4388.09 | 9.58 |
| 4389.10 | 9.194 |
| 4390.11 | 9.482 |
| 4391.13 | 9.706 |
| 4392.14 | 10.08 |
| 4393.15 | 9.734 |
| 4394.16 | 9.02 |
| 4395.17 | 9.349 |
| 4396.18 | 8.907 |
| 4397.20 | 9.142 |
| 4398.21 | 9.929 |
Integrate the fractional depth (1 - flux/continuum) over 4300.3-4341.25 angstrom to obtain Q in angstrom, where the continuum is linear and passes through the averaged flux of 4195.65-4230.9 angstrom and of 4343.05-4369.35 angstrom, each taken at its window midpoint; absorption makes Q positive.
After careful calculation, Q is 1.77 angstrom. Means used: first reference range 12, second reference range 6.39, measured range 7.51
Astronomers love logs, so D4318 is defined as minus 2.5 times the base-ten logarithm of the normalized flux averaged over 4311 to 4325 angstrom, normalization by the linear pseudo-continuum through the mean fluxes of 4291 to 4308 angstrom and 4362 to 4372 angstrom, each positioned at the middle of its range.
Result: 0.13 mag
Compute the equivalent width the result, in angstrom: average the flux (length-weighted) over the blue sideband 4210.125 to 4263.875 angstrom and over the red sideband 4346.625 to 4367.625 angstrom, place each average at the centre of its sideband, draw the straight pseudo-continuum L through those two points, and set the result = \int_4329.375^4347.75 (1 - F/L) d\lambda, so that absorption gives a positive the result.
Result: 5.2 angstrom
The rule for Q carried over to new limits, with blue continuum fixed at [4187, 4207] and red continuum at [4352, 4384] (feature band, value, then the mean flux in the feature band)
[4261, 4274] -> -1.4 angstrom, 11.2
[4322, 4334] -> 2.4 angstrom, 6.79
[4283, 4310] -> -1.3 angstrom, 9.77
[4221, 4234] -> -0.9 angstrom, 11.9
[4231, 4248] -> -1.6 angstrom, 11.8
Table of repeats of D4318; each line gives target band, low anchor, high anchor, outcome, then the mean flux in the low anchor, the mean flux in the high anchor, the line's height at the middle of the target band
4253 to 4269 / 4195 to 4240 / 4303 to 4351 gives -0.13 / 12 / 6.94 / 10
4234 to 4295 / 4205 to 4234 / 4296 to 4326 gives -0.08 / 12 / 8.63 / 10.4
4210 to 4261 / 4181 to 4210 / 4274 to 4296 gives -0.05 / 12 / 10.4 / 11.3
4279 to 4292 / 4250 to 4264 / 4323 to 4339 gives -0.09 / 11.5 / 6.35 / 9.5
